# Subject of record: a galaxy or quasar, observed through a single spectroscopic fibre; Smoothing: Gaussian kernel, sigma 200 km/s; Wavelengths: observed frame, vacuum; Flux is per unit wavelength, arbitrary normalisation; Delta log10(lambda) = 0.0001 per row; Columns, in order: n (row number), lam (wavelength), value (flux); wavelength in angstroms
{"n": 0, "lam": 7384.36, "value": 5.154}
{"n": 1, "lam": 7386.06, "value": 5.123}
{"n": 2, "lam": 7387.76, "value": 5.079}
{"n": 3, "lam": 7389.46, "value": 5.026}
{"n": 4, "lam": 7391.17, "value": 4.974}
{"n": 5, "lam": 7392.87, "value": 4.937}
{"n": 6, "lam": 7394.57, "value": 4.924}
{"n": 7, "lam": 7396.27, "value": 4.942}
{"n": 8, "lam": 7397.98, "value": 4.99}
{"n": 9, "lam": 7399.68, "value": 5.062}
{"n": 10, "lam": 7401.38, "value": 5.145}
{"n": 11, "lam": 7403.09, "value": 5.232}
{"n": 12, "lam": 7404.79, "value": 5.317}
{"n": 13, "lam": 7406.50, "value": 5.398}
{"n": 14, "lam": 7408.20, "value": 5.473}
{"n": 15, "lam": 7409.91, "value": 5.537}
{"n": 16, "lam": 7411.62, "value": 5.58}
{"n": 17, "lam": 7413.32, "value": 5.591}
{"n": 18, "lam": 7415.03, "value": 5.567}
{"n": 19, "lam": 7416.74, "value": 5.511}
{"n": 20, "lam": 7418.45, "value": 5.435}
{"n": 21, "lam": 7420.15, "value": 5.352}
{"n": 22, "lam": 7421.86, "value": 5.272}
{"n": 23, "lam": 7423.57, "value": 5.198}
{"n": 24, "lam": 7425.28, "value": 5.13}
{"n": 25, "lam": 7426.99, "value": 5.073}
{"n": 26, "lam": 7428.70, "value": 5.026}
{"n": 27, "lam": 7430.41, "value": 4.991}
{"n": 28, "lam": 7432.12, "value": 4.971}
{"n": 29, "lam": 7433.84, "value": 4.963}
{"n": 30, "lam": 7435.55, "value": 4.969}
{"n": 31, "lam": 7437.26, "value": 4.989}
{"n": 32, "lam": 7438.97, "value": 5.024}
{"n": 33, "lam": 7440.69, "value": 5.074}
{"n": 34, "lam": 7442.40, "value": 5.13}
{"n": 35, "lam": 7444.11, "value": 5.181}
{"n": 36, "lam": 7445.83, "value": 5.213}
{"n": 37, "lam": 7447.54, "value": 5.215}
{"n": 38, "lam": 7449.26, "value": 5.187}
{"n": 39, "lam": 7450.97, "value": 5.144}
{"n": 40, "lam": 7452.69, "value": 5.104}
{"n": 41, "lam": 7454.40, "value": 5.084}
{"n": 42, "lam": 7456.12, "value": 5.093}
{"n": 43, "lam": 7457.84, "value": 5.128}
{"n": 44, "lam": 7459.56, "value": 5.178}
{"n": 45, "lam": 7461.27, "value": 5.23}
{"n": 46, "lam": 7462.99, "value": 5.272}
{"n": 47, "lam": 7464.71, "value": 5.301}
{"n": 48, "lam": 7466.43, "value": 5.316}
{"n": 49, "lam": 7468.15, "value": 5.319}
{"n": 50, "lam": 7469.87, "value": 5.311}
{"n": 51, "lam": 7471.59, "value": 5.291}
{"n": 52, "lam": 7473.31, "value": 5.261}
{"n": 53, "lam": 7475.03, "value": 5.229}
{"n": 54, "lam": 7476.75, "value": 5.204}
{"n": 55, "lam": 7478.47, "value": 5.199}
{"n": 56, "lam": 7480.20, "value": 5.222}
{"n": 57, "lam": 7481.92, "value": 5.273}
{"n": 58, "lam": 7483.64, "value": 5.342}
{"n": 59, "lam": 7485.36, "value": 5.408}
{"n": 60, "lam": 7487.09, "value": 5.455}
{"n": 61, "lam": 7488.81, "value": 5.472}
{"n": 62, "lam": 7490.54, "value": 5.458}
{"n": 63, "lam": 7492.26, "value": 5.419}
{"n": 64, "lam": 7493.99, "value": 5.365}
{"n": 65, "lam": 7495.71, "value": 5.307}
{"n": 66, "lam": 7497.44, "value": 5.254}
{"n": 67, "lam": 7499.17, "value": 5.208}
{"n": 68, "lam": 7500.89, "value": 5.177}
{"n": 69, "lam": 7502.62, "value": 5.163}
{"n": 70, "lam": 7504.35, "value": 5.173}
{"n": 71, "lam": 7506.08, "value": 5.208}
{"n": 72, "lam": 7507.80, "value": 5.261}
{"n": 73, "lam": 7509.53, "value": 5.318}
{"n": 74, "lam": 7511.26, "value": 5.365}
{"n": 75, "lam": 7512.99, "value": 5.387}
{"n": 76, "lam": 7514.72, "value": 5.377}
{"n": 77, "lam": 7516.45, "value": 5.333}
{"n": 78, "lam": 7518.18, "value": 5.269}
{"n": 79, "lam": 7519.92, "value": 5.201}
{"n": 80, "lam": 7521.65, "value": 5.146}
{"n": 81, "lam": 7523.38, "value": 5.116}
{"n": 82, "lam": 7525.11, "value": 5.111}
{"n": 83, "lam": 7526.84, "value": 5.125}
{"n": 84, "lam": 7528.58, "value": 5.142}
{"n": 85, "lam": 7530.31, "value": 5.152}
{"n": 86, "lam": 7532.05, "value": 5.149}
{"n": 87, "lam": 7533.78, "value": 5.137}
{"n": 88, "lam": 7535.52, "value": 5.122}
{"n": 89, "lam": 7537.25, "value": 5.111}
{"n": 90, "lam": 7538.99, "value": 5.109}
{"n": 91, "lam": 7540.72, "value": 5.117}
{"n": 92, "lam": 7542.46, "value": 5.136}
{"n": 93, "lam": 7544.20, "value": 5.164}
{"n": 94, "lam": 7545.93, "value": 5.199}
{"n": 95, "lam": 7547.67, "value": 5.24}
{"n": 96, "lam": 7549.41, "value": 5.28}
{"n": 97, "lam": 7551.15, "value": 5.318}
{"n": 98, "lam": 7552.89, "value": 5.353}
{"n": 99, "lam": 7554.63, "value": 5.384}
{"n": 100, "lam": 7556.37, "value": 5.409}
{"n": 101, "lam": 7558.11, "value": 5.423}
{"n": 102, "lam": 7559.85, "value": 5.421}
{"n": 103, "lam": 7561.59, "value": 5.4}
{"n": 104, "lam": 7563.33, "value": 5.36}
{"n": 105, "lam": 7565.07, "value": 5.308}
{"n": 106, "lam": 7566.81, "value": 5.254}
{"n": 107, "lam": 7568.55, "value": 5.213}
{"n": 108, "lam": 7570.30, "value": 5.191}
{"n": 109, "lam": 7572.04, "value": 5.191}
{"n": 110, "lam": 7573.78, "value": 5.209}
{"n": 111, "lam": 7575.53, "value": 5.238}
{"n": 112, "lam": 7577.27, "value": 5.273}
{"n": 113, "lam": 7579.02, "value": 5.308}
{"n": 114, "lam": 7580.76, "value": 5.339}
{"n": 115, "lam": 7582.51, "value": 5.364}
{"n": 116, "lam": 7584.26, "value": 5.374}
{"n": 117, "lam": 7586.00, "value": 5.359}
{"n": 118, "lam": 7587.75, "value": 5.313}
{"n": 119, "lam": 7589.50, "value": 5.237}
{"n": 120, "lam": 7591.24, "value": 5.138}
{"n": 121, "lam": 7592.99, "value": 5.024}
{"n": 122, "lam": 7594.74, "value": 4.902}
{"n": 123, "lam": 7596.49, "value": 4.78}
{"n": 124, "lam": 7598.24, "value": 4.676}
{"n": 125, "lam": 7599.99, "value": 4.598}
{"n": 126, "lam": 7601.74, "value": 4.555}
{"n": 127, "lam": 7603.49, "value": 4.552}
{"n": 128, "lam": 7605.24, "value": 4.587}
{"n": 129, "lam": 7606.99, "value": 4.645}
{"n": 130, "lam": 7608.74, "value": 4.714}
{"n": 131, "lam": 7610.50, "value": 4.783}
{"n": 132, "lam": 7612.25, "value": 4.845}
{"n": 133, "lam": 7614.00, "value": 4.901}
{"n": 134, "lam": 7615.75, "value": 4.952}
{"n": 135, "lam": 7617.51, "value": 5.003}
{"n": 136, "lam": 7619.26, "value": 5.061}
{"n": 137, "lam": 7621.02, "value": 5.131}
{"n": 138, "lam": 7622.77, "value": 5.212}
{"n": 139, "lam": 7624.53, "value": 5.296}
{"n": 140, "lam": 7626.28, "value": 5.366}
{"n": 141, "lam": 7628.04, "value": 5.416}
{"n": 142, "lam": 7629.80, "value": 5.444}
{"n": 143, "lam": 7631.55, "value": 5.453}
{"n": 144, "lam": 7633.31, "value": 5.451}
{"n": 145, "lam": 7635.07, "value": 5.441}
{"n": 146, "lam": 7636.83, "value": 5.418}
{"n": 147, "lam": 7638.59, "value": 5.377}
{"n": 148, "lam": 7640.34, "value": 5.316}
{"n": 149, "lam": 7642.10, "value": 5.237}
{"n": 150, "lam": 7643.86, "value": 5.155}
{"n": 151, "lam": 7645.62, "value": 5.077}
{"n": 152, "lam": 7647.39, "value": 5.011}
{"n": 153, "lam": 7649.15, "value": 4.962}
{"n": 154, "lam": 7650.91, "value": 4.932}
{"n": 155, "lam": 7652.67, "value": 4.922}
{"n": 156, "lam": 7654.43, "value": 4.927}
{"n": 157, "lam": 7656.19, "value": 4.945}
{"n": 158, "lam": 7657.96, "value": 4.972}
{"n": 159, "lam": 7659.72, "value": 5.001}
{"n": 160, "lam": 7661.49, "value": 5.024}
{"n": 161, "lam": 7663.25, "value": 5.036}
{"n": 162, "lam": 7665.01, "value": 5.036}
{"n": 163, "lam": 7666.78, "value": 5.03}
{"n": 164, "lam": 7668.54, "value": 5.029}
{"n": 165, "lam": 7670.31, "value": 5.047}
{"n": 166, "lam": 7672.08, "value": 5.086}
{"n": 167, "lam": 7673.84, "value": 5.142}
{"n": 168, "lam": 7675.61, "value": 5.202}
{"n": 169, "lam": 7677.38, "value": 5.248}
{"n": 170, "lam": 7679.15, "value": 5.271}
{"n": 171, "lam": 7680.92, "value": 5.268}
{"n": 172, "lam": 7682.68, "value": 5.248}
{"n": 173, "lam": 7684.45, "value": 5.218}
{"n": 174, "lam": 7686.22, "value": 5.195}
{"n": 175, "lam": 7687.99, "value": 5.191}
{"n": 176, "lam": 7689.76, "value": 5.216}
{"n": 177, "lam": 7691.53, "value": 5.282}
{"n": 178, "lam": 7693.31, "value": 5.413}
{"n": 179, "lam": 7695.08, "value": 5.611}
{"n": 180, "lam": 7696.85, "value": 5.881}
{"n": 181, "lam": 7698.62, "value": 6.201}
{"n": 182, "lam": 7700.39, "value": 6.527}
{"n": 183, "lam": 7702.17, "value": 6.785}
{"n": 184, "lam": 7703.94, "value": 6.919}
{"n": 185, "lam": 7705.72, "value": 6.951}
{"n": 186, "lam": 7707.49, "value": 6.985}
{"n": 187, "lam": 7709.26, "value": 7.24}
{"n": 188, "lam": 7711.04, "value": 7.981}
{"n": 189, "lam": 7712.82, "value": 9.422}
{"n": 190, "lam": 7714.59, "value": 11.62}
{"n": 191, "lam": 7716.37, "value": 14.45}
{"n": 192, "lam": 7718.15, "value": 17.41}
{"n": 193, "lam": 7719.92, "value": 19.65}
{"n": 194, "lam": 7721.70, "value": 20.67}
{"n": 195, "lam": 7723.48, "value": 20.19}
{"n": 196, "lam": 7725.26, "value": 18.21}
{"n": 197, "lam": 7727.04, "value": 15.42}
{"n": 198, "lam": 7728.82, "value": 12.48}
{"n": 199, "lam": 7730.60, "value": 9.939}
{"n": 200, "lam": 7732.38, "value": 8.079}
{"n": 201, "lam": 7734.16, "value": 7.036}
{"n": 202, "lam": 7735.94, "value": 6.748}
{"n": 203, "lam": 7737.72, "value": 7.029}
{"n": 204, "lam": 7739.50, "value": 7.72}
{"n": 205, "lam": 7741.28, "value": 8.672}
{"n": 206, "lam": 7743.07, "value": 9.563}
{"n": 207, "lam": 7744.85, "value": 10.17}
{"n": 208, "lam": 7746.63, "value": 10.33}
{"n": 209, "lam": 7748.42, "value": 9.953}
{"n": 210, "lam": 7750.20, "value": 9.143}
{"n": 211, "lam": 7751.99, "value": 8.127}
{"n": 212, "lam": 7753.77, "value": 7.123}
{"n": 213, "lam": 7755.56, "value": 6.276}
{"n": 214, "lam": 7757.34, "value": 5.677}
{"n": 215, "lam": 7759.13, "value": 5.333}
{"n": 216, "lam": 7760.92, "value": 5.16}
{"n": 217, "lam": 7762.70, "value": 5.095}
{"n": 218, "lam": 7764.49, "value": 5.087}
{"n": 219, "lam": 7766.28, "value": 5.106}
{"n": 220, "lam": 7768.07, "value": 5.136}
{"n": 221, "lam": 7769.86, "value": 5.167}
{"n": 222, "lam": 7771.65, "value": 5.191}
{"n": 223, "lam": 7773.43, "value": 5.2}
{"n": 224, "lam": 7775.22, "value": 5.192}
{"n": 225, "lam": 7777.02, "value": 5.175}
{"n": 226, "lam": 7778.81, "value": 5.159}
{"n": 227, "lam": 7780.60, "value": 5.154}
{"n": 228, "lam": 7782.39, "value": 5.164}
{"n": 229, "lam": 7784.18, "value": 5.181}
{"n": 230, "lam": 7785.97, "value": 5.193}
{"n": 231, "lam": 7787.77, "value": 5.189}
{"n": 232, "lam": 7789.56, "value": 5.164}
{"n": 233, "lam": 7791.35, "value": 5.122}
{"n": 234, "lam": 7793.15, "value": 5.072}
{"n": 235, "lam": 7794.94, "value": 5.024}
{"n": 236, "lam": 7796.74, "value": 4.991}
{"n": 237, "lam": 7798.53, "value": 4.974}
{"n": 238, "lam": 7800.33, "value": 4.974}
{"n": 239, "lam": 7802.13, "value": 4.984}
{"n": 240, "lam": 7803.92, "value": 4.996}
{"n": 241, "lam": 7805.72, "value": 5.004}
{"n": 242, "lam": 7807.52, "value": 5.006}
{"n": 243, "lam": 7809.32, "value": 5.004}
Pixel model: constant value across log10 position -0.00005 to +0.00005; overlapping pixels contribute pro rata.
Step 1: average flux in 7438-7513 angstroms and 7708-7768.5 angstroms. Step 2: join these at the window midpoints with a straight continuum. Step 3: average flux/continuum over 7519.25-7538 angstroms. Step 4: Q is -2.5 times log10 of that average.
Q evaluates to 0.202 mag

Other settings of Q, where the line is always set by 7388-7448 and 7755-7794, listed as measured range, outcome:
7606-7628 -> 0.043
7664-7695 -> 0.004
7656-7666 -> 0.044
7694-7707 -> -0.224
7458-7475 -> -0.017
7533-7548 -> 0.011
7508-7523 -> -0.020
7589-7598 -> 0.047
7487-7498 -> -0.041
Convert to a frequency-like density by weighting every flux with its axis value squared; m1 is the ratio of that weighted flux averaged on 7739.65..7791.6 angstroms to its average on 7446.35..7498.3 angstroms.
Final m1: 1.30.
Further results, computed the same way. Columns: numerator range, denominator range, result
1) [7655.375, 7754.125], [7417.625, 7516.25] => 1.68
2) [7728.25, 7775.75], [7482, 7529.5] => 1.46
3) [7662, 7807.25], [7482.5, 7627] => 1.47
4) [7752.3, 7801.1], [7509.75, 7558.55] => 1.08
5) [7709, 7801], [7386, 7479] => 1.73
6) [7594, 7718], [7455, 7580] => 1.12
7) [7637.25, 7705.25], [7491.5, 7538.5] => 1.06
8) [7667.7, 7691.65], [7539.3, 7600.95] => 1.02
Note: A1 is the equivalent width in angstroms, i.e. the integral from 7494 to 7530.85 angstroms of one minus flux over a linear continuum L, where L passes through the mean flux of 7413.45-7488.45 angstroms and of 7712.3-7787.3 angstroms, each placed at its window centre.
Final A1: 4.5 angstroms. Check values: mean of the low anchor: 5.21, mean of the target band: 5.23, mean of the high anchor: 8.87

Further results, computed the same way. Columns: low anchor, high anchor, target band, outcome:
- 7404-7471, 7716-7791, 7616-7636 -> 5.36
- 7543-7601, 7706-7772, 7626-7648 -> 5.05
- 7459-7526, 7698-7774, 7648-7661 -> 4.81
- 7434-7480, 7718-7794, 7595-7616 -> 6.23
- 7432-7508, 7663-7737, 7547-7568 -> 3.54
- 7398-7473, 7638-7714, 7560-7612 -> 3.83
